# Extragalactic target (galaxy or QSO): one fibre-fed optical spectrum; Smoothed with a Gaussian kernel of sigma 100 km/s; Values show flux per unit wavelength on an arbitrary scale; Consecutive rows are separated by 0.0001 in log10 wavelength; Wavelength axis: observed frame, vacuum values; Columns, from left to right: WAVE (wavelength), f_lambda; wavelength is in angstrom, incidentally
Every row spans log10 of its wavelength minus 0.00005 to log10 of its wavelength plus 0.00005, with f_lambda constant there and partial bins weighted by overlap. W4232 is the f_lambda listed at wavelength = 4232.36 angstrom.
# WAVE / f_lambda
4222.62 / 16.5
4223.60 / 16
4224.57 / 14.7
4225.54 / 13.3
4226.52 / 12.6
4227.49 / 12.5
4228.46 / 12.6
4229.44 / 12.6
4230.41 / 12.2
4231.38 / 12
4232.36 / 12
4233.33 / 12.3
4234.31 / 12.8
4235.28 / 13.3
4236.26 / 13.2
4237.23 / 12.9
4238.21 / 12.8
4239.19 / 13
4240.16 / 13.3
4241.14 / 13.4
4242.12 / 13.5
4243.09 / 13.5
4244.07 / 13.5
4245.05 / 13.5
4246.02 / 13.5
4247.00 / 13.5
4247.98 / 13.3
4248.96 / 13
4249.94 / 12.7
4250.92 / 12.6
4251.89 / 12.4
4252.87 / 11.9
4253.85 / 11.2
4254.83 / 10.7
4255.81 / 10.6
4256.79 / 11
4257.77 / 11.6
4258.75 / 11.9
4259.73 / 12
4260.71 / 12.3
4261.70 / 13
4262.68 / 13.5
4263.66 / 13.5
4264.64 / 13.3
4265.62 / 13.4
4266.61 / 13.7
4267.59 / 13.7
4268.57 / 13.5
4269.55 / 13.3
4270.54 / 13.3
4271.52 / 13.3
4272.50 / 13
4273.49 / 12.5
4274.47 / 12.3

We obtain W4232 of 12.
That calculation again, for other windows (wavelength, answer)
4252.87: 11.9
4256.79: 11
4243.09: 13.5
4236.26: 13.2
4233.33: 12.3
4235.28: 13.3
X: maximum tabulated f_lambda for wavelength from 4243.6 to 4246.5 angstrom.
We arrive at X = 13.5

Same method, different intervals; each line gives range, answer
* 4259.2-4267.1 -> 13.7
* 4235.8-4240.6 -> 13.3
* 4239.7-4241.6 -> 13.4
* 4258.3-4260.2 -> 12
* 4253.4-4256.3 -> 11.2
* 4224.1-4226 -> 14.7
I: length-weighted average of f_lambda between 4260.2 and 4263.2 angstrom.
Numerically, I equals 12.9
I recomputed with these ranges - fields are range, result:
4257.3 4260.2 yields 11.8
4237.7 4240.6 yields 13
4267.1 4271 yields 13.5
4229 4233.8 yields 12.2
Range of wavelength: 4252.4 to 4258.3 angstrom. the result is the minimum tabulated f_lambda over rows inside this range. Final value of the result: 10.6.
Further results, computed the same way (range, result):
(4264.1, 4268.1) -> 13.3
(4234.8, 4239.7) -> 12.8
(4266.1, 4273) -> 13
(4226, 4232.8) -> 12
